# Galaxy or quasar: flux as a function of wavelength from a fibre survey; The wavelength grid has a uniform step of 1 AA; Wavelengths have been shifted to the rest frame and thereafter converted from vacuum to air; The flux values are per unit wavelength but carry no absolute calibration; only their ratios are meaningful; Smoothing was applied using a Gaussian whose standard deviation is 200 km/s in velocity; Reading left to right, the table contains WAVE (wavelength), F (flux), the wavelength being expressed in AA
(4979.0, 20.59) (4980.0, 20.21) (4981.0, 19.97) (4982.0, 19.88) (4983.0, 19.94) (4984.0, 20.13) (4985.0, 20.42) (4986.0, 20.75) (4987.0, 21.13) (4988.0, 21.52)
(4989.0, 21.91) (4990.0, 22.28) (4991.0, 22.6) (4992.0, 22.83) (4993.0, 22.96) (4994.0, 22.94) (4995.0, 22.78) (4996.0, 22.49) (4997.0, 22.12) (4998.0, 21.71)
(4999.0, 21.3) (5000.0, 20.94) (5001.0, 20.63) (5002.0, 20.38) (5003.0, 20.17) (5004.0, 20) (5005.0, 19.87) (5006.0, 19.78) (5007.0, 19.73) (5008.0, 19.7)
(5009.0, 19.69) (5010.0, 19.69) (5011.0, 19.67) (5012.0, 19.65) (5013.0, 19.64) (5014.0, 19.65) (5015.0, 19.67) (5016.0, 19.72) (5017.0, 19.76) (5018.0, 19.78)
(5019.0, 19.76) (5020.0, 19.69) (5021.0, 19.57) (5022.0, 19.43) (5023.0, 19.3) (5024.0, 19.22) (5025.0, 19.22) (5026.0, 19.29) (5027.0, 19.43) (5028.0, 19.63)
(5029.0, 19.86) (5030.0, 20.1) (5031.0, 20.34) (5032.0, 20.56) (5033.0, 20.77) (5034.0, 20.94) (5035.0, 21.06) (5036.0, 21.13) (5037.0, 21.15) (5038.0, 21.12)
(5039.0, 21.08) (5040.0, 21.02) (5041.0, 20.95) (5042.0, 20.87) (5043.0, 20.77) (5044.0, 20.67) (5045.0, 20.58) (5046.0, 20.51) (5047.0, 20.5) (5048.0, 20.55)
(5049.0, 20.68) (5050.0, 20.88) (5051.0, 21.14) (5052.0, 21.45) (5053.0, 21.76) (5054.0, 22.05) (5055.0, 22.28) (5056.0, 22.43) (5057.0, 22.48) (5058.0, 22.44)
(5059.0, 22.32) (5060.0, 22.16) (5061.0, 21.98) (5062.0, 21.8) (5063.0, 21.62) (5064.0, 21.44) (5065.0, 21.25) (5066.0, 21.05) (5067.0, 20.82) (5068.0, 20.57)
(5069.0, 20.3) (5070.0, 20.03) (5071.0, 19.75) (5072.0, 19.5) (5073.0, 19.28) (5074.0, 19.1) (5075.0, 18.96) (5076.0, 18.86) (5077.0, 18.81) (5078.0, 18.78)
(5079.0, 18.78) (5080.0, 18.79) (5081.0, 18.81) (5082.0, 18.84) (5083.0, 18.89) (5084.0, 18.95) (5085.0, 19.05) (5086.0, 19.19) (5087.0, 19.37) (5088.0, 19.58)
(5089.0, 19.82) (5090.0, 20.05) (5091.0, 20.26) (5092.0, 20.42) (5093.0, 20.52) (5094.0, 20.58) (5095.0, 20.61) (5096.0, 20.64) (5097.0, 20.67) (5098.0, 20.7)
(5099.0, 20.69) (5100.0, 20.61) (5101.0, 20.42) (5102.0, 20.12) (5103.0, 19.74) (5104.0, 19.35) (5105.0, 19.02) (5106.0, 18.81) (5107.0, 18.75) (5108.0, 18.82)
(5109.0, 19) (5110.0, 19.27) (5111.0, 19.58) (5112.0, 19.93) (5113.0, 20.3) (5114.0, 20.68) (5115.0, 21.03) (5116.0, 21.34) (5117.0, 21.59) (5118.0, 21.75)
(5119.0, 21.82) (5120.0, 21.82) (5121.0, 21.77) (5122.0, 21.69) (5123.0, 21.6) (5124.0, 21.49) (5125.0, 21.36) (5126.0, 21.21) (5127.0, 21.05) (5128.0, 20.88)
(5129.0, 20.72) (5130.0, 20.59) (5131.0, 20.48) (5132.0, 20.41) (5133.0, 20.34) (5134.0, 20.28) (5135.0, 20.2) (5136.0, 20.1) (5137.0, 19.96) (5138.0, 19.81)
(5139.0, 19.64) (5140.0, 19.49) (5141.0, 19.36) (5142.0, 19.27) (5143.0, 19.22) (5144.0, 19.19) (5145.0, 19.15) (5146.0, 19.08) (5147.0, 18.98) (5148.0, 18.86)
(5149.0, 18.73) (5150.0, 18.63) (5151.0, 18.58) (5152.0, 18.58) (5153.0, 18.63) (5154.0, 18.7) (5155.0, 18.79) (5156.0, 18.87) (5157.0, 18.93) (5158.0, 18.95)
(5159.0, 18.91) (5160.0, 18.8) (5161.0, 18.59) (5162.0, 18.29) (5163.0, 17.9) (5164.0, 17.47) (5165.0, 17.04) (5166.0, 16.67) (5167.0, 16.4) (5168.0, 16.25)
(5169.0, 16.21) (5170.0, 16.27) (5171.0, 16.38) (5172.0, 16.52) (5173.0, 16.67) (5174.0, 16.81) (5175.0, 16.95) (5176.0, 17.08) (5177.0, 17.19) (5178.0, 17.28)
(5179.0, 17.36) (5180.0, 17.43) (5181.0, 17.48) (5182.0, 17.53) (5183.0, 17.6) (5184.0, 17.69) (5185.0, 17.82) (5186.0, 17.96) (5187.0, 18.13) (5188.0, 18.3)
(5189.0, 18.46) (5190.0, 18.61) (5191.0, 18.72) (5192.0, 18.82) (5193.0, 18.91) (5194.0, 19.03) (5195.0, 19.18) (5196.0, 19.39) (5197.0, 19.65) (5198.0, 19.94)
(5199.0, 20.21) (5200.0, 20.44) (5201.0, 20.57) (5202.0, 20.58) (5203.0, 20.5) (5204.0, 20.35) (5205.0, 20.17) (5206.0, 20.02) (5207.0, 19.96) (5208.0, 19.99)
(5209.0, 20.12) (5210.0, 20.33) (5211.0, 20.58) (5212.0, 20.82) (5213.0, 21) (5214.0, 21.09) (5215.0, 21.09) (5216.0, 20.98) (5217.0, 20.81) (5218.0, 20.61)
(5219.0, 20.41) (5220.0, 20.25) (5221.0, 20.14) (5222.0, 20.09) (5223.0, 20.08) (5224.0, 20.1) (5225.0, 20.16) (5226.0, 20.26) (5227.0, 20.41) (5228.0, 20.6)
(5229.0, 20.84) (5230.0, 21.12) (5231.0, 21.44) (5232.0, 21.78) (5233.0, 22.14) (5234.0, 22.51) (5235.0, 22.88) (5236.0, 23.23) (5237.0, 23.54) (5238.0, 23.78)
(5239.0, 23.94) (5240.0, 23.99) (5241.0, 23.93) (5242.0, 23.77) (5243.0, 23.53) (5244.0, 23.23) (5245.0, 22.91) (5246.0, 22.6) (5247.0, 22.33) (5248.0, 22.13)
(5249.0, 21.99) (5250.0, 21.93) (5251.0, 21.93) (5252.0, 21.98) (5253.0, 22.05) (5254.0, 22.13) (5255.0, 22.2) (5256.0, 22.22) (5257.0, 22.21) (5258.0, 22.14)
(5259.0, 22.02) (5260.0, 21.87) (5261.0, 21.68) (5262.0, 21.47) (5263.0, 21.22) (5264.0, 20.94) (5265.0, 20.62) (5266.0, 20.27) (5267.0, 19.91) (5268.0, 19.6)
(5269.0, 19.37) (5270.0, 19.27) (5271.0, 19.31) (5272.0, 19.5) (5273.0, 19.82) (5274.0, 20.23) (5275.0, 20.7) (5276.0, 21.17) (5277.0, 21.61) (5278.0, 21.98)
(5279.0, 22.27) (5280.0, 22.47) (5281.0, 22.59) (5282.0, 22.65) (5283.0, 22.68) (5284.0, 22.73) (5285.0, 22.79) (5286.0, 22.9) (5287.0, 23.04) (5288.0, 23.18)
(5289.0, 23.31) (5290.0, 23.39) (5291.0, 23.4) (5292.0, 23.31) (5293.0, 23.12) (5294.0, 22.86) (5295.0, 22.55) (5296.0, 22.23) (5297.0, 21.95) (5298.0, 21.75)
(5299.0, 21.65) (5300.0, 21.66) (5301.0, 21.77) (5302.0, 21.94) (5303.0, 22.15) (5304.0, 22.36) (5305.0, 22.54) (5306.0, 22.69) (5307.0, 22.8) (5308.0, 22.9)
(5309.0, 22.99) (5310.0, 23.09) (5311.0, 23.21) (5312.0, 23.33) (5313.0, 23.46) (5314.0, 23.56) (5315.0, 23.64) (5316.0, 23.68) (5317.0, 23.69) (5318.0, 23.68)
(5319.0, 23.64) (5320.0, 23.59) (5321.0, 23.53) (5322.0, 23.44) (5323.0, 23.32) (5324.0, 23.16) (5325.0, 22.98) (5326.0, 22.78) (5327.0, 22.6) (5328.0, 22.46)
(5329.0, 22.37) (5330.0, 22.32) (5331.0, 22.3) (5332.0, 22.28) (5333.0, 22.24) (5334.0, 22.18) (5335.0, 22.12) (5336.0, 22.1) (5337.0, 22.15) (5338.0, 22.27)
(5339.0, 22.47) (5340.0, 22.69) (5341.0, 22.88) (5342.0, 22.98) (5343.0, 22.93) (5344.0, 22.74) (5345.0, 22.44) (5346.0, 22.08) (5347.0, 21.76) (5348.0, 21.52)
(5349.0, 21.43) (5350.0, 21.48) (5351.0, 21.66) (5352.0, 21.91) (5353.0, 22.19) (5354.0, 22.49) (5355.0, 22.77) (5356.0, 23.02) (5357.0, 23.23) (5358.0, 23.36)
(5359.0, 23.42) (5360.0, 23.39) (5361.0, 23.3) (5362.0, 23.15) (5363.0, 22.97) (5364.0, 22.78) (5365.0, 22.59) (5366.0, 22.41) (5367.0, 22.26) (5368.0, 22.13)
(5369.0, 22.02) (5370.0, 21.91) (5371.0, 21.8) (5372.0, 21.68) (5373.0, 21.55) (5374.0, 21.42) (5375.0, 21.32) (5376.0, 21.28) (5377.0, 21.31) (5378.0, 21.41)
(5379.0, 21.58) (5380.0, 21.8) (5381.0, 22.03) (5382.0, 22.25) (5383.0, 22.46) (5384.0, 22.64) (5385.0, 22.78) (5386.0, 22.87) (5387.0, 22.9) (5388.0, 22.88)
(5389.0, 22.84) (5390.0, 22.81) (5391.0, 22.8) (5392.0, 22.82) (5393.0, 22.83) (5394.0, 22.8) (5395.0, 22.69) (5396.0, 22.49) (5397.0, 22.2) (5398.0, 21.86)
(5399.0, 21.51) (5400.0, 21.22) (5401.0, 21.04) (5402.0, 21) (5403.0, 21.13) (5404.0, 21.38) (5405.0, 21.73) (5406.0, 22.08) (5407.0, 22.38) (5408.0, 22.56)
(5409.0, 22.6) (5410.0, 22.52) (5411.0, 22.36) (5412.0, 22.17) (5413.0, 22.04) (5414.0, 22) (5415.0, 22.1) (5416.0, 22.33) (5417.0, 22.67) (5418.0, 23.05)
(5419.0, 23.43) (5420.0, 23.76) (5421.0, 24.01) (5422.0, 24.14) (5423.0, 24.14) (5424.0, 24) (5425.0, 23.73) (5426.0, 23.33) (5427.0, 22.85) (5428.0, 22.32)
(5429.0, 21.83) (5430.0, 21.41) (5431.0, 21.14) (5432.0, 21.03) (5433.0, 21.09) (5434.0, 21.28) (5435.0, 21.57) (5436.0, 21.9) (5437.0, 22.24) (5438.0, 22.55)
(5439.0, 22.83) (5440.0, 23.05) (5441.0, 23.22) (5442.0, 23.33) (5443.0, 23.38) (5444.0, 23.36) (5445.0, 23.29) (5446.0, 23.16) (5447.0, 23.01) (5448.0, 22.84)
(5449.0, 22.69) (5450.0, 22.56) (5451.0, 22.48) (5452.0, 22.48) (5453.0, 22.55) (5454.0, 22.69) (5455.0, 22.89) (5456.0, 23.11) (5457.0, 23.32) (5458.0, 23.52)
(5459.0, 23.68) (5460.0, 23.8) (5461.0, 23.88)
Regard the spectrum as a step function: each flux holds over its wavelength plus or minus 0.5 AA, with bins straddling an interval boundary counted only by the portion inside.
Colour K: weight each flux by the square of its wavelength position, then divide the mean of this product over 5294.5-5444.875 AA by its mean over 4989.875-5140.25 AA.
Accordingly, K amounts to 1.24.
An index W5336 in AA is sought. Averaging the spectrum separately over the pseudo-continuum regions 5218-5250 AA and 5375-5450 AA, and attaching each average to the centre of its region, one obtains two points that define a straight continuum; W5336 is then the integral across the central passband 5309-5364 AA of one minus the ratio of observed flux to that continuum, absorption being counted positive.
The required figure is -1.4 AA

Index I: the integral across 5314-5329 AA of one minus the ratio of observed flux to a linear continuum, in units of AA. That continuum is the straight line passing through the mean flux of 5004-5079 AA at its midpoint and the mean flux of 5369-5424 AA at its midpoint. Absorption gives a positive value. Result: -0.9 AA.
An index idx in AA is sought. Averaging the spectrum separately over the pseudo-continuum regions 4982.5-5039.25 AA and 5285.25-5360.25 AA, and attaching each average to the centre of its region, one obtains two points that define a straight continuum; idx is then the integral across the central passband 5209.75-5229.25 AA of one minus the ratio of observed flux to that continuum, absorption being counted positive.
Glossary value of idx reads 1.29 AA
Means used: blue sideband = 20.5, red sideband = 22.7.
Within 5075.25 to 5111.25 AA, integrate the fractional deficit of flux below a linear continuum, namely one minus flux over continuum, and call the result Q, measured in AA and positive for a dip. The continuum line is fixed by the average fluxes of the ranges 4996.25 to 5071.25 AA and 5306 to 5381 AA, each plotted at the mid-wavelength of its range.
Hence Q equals 2.40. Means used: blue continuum 20.6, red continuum 22.6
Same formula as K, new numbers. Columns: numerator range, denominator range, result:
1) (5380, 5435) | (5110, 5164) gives 1.25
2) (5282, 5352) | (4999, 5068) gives 1.23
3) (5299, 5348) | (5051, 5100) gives 1.23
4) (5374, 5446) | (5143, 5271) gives 1.21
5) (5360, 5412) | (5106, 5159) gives 1.22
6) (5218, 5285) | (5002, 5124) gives 1.15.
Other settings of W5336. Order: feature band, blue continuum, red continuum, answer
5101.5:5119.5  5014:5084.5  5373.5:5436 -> 0.6 AA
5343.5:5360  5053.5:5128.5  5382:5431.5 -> -0.2 AA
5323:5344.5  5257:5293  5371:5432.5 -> -0.6 AA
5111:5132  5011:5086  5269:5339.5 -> -0.2 AA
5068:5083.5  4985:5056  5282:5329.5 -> 1.4 AA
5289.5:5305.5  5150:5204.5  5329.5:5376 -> -1.0 AA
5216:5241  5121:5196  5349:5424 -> -2.1 AA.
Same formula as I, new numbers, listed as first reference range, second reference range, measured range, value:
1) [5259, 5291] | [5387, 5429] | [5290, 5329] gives -2.02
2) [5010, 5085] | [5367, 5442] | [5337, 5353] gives -0.18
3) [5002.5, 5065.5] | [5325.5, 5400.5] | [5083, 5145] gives 2.27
